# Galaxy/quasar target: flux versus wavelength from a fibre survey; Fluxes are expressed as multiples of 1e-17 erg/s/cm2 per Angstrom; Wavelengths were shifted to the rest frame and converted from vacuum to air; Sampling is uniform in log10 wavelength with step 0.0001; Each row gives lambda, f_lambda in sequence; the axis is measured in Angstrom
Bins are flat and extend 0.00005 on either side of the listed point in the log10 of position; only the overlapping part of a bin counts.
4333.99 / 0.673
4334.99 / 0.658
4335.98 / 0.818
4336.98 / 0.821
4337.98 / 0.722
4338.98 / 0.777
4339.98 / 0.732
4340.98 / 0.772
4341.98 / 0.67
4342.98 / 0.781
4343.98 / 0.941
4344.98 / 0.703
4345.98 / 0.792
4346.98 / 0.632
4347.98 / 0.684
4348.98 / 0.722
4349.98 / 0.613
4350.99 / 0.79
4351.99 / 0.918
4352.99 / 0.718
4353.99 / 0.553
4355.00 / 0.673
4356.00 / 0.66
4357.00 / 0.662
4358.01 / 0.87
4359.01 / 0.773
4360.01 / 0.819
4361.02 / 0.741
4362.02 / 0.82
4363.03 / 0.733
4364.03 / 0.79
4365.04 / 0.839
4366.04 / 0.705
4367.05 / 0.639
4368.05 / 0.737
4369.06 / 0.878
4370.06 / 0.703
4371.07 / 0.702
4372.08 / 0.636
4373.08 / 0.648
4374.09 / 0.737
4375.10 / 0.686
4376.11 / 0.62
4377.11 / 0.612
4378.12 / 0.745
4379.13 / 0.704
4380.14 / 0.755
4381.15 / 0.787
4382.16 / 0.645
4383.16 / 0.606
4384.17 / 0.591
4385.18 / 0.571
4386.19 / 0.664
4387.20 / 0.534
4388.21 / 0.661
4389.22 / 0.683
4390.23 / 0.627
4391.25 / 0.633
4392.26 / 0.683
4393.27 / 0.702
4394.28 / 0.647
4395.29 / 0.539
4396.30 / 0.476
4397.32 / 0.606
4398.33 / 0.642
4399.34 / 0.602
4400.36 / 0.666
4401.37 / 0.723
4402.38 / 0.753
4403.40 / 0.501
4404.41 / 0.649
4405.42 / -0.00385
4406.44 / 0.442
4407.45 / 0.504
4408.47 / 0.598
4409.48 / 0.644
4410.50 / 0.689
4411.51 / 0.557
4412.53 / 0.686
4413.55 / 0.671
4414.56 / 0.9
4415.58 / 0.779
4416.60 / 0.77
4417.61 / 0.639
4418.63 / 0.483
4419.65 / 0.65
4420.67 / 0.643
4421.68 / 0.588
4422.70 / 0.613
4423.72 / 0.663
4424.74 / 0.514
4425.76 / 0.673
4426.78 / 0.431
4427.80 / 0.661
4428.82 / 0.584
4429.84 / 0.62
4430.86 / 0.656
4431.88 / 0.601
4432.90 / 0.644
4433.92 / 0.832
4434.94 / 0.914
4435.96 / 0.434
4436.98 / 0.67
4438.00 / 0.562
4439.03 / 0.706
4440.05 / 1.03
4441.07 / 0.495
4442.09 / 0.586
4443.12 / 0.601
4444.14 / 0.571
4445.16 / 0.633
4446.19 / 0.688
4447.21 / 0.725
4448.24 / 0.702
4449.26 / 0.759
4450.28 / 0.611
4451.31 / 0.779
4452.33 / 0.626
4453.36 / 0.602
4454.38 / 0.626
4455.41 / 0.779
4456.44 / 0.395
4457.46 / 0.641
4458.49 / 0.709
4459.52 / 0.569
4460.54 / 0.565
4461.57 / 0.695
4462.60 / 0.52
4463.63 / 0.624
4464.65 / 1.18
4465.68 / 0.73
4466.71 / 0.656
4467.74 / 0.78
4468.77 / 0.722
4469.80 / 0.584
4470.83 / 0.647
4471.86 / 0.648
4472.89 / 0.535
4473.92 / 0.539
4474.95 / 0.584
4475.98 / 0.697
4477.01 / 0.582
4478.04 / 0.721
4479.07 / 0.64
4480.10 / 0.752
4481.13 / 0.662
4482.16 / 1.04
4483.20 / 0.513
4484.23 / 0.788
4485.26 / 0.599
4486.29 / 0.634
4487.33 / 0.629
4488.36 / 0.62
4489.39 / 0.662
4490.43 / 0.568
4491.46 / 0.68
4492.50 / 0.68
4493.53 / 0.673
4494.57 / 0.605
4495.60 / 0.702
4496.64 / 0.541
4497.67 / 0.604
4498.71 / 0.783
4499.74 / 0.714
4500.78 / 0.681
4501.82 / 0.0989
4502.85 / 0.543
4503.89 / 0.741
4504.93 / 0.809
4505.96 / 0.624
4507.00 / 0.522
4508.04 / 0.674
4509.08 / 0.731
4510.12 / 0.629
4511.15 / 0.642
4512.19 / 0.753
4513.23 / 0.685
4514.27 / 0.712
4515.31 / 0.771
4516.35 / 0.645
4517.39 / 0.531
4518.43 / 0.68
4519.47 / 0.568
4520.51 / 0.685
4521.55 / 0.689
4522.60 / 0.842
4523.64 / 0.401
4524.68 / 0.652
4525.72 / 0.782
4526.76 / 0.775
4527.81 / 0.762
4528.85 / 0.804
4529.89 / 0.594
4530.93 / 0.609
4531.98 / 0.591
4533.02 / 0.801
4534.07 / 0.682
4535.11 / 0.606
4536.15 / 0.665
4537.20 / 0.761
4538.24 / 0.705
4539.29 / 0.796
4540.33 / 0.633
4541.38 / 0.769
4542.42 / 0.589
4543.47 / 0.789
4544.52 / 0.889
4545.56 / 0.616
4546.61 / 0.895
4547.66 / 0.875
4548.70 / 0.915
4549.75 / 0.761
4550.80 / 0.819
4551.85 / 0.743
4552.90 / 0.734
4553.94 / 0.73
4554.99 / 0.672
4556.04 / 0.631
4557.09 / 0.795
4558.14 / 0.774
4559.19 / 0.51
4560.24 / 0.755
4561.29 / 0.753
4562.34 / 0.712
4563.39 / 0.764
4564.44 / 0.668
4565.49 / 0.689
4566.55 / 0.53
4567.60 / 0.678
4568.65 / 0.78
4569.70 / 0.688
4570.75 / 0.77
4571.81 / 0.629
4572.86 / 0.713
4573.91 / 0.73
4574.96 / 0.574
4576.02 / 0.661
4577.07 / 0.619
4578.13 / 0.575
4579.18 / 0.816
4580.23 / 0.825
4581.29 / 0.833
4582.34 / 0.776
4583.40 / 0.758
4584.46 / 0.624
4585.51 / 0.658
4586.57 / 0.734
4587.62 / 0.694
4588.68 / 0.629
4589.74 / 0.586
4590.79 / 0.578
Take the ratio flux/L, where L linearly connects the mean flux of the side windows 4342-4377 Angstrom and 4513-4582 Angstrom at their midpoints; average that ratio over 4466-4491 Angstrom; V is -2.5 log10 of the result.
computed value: 0.09 mag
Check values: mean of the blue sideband 0.731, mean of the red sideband 0.708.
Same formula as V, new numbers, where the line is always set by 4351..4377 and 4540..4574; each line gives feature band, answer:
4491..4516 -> 0.12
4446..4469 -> 0.07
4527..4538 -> 0.06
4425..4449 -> 0.12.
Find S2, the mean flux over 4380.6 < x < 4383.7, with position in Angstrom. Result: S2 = 0.681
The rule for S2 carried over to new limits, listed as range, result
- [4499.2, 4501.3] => 0.699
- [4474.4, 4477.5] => 0.621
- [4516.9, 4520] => 0.594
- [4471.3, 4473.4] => 0.593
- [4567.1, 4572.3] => 0.71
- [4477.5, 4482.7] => 0.761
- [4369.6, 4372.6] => 0.68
